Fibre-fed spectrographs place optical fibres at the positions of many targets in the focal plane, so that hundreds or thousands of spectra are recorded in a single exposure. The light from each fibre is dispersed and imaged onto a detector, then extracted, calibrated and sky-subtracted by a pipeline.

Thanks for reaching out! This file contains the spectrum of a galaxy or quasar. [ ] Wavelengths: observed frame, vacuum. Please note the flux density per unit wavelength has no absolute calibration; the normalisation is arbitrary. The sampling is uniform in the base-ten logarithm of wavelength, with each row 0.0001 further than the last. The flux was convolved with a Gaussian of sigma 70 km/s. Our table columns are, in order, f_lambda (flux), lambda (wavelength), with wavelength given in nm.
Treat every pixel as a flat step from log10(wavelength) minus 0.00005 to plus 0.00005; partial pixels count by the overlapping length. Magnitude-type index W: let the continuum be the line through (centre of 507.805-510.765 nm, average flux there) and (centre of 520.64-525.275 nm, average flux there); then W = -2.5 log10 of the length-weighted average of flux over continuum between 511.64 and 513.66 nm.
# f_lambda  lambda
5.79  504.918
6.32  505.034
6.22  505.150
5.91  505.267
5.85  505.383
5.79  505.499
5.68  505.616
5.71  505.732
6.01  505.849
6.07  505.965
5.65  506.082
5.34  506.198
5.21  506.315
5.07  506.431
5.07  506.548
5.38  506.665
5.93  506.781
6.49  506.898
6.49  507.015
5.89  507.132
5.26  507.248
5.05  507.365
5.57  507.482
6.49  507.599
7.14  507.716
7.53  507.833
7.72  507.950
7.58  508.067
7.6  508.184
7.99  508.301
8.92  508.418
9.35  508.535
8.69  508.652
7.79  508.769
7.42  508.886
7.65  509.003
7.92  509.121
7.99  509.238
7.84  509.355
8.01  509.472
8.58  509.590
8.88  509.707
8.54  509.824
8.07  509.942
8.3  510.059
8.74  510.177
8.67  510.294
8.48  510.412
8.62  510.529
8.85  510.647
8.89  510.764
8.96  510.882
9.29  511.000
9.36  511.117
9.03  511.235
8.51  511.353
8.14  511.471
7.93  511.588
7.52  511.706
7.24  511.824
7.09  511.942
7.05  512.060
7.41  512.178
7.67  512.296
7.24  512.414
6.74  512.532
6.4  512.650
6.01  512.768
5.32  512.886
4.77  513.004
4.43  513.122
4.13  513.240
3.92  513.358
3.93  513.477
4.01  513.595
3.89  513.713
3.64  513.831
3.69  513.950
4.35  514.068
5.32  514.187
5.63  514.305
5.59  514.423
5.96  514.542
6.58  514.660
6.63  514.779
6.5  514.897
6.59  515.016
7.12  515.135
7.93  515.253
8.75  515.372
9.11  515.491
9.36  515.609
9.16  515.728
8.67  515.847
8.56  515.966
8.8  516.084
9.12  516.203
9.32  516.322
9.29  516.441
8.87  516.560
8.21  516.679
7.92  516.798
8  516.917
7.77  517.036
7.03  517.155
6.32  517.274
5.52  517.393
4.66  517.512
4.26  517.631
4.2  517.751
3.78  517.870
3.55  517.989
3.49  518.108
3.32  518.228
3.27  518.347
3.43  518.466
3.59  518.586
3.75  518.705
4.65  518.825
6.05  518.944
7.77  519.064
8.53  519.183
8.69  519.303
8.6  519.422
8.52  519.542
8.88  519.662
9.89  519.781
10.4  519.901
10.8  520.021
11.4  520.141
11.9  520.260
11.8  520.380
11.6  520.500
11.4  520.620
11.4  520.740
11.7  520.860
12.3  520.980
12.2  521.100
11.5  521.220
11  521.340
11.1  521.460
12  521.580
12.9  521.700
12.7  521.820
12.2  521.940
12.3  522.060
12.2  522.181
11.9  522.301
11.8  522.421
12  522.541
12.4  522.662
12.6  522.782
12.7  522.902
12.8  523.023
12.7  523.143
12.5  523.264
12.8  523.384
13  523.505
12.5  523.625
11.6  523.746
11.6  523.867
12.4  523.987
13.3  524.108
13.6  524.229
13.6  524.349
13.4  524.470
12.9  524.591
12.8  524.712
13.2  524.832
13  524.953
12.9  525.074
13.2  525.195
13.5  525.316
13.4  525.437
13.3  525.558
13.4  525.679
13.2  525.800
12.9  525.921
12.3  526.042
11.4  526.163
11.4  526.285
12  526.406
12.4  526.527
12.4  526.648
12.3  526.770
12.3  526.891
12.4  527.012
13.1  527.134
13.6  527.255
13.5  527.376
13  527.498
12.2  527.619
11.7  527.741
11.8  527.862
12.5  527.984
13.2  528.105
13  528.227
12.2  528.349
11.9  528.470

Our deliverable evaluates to 0.48 mag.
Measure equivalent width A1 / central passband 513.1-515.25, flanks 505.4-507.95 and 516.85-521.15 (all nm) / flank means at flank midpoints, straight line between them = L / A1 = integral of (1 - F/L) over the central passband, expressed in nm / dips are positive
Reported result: 0.55 nm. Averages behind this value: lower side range 5.89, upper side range 7.62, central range 5.19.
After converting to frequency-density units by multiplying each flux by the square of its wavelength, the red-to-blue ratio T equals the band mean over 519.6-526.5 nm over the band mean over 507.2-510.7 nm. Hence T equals 1.6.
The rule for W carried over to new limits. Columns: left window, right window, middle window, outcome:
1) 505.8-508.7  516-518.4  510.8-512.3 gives -0.247 mag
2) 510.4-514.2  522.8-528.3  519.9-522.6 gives -0.103 mag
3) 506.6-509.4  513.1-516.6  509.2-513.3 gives -0.112 mag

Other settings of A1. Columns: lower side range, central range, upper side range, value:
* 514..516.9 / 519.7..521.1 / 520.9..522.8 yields -0.03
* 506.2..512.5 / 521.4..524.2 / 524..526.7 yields -0.08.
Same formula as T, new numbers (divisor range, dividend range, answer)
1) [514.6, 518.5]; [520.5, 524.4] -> 1.84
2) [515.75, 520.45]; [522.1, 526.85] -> 1.78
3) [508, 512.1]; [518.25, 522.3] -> 1.22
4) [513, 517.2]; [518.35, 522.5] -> 1.50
